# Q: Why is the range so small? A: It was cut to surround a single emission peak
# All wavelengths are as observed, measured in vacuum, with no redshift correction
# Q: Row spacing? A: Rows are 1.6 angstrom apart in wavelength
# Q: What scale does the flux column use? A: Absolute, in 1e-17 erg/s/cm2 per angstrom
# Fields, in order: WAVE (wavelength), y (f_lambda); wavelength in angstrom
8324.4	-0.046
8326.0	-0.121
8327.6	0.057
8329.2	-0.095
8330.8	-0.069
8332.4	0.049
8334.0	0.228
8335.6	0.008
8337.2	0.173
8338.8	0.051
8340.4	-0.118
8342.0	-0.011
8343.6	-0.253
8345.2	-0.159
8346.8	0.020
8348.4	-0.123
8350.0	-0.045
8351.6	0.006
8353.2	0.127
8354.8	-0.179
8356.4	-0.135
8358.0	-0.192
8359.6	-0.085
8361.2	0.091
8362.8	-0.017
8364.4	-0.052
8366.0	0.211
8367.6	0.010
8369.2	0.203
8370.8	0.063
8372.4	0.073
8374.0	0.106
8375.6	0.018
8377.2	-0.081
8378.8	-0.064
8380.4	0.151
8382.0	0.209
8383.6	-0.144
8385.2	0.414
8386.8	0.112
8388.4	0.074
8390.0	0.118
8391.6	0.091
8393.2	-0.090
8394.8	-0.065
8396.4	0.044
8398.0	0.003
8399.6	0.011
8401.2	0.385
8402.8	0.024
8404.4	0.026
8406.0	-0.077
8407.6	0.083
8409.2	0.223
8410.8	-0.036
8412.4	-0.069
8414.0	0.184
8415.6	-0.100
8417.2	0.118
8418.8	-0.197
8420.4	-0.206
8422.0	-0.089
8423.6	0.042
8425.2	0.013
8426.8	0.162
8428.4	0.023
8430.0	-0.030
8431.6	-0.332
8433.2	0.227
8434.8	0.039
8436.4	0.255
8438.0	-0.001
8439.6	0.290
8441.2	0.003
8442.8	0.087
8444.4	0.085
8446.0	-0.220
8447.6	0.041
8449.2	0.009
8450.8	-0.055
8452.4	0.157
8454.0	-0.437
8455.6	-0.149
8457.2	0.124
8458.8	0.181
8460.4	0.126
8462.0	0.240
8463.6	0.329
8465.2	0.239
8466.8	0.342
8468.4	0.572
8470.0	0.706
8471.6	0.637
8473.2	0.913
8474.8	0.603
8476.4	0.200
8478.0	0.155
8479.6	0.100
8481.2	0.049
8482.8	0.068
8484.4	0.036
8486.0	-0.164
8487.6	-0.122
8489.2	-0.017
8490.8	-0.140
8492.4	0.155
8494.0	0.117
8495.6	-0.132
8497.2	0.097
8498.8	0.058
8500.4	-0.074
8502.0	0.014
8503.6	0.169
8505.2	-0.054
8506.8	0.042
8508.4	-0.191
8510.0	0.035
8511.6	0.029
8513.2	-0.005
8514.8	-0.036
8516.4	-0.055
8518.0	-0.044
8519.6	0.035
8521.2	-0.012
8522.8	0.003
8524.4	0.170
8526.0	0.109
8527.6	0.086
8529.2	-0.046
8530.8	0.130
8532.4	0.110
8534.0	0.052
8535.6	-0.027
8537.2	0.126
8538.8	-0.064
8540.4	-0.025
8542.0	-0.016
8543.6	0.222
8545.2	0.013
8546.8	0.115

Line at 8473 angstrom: [O II]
